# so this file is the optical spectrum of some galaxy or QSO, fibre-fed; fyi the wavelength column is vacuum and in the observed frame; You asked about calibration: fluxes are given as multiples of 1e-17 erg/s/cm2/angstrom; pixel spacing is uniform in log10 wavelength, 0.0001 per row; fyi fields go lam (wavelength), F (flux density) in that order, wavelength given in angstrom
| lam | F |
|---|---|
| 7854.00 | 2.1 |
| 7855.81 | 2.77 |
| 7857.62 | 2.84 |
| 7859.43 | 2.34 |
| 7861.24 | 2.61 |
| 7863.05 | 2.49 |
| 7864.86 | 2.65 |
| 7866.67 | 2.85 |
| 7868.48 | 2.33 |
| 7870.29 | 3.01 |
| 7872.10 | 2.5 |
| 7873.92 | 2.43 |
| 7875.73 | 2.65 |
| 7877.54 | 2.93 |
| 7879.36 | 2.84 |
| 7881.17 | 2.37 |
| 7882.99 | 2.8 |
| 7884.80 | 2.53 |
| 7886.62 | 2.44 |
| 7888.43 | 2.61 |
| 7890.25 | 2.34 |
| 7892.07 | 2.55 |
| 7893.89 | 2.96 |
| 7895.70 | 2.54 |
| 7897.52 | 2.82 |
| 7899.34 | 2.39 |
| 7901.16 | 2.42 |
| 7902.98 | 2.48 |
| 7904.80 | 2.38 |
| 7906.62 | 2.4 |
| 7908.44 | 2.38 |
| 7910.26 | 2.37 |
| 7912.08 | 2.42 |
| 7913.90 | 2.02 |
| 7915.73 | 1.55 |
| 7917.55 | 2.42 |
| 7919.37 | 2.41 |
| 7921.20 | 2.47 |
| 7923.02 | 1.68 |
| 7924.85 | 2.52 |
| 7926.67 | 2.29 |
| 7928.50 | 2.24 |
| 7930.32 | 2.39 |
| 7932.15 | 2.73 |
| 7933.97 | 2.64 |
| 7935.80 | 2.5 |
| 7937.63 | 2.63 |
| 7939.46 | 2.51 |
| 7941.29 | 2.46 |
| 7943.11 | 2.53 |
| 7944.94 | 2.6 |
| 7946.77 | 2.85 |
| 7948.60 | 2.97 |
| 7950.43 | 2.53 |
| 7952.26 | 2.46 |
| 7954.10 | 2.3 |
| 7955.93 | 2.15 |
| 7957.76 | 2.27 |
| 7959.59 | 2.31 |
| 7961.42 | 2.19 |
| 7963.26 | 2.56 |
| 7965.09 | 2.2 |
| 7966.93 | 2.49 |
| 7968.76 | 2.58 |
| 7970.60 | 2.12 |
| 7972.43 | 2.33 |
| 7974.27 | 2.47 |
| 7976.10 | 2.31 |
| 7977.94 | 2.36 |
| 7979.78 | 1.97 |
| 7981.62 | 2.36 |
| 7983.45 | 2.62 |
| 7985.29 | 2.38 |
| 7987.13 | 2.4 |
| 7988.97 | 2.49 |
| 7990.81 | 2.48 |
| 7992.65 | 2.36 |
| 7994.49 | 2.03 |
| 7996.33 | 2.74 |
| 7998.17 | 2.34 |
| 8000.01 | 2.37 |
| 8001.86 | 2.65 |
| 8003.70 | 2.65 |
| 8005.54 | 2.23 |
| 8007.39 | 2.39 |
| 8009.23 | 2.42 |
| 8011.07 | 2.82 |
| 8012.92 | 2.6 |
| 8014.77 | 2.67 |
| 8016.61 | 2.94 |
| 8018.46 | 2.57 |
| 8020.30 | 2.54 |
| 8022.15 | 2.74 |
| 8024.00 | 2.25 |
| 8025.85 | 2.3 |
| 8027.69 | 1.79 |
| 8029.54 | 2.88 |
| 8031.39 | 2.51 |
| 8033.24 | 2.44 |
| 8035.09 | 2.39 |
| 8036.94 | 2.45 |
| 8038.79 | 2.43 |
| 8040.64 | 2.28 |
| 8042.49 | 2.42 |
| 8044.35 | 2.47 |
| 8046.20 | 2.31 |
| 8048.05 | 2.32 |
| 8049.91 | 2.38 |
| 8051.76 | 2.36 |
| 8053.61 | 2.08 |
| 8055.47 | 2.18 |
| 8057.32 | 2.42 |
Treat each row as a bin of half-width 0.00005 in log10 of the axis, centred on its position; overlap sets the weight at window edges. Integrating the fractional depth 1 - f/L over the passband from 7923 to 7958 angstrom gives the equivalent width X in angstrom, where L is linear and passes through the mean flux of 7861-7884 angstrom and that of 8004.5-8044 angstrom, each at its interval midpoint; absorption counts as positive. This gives 1.2 angstrom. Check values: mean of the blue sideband 2.65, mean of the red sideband 2.48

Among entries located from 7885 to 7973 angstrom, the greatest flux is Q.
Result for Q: 2.97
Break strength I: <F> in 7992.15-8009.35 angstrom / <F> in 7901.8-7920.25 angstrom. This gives 1.1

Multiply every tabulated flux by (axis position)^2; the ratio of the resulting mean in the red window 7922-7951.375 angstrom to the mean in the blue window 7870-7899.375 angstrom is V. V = 0.97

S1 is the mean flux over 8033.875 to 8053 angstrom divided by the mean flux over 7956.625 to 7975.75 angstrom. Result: 1.01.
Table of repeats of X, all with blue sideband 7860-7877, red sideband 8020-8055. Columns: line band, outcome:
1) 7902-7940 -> 2.8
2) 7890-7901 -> -0.1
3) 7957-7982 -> 1.5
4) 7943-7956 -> -0.4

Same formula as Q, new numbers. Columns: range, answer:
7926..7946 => 2.73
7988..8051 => 2.94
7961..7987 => 2.62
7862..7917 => 3.01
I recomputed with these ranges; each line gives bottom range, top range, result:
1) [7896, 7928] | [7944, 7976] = 1.05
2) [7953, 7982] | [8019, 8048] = 1.04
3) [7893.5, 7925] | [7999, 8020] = 1.09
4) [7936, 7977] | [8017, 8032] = 1.01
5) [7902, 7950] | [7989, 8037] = 1.03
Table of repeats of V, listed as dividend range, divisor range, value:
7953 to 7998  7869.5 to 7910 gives 0.93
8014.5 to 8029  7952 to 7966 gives 1.10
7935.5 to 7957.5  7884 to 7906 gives 1.01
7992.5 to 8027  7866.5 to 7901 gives 0.99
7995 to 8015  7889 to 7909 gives 1.03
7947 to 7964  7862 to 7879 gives 0.94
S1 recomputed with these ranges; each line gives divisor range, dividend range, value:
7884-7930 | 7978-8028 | 1.03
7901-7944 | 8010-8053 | 1.04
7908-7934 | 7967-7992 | 1.04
